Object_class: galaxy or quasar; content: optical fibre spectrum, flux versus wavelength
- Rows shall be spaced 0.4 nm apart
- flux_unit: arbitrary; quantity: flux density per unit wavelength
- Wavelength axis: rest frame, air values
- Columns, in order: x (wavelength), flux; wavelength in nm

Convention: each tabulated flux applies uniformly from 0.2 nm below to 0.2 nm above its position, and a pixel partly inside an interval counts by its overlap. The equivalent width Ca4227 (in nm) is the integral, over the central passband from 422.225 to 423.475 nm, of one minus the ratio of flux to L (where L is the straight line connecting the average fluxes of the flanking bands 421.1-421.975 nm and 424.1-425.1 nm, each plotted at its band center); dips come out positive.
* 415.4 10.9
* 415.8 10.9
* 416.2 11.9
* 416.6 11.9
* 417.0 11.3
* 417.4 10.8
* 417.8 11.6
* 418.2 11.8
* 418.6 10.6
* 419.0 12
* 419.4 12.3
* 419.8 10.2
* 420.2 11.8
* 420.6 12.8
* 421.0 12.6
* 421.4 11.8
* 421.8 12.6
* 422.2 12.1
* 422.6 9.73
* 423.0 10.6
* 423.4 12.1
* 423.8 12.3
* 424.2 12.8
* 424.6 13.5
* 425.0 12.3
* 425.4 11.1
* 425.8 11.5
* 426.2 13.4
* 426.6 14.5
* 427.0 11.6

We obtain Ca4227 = 0.17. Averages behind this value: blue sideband 12.2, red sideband 12.9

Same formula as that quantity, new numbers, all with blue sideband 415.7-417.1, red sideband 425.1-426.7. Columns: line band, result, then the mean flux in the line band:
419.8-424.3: 0.10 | 11.8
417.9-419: 0.04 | 11.4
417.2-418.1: 0.03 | 11.3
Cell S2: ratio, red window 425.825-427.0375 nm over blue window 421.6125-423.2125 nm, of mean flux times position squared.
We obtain 1.19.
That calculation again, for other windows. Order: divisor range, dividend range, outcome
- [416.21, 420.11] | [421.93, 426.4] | 1.08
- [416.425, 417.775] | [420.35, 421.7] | 1.11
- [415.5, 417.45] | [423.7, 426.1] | 1.12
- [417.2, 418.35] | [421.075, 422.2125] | 1.09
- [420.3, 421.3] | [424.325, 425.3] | 1.03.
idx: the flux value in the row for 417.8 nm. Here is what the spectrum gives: 11.6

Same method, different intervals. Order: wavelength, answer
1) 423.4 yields 12.1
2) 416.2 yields 11.9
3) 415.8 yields 10.9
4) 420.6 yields 12.8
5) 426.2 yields 13.4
